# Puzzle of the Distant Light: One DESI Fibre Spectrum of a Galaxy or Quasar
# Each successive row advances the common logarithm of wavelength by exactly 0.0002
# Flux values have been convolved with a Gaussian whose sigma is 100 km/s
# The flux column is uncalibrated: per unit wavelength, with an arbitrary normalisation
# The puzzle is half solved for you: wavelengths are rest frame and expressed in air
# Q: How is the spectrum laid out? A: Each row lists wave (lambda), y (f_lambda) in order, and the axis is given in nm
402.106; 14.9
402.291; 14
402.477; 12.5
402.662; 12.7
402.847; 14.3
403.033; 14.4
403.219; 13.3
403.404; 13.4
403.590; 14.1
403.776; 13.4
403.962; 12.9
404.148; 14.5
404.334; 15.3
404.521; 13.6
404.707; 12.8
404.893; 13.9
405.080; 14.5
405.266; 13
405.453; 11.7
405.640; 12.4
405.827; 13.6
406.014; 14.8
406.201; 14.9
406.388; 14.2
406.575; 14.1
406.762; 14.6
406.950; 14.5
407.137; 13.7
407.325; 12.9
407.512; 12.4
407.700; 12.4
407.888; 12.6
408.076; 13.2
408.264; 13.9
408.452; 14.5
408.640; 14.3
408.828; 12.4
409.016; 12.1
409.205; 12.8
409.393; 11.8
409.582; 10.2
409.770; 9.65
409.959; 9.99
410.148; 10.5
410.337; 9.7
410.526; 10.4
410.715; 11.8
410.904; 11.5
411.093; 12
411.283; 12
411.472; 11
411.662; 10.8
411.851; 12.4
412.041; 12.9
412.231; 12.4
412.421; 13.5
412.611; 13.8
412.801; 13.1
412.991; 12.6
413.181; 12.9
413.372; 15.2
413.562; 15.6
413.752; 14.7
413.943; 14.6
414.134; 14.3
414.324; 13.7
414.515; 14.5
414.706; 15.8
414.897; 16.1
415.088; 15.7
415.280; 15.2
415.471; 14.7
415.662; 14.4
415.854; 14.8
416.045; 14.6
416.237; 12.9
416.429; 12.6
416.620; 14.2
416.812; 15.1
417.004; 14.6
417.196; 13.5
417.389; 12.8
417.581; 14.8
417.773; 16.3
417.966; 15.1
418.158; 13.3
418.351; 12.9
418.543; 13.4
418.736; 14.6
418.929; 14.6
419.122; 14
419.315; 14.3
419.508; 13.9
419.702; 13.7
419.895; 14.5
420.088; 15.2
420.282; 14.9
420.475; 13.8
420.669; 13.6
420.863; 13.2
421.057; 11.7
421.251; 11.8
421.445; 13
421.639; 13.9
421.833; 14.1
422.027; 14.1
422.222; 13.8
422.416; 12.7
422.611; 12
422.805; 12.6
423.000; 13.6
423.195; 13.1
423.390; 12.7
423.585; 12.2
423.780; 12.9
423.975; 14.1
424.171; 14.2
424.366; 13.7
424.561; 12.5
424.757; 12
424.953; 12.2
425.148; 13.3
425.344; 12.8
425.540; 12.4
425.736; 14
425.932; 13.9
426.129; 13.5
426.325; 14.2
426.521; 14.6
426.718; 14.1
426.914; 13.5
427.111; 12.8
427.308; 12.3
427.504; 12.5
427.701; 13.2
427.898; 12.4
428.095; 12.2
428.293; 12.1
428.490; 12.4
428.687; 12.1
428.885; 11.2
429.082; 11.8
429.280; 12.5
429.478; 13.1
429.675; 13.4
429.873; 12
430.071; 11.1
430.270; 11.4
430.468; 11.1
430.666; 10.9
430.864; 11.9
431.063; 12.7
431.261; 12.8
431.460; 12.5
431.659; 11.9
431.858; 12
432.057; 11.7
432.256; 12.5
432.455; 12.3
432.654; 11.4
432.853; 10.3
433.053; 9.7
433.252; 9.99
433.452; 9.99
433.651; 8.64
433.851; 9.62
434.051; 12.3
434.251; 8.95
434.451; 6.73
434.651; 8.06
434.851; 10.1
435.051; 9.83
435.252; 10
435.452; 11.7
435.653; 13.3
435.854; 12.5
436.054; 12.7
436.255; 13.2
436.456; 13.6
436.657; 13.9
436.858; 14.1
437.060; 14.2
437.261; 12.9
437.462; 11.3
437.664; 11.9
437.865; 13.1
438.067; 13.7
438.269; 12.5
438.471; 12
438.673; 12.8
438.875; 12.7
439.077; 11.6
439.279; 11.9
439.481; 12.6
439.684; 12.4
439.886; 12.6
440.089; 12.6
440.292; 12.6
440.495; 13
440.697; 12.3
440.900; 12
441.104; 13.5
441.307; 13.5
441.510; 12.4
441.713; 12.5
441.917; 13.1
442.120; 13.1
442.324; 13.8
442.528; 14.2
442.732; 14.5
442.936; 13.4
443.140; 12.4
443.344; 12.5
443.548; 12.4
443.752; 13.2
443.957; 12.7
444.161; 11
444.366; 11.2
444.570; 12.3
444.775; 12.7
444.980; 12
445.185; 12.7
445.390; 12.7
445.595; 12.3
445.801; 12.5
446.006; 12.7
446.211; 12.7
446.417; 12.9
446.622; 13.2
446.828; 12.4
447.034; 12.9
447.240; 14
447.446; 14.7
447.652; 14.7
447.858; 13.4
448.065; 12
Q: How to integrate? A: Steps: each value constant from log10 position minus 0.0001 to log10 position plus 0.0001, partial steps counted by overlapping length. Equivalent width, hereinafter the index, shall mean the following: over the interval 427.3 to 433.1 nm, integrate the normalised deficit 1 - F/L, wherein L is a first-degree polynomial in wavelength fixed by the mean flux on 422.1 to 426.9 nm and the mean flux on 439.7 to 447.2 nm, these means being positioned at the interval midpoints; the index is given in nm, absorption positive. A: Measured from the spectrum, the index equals 0.48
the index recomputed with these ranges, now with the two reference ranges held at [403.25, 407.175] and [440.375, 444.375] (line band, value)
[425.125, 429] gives 0.09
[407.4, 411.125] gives 0.49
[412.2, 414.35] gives -0.05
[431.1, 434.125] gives 0.44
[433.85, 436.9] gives 0.41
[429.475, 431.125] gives 0.16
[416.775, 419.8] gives -0.15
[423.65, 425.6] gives 0.05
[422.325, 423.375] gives 0.04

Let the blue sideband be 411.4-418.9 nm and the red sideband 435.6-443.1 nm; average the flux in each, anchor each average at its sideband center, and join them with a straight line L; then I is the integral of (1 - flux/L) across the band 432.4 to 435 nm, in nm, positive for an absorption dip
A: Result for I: 0.66 nm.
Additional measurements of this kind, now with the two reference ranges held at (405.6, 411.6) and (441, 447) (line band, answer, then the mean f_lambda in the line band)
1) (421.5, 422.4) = -0.09 nm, 13.8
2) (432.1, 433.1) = 0.11 nm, 11.3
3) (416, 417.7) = -0.18 nm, 13.9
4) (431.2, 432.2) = 0.04 nm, 12.2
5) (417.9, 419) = -0.12 nm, 13.9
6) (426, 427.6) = -0.10 nm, 13.4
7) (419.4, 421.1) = -0.18 nm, 13.9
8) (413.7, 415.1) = -0.26 nm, 14.9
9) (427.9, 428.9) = 0.04 nm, 12.1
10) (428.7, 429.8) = 0.03 nm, 12.4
